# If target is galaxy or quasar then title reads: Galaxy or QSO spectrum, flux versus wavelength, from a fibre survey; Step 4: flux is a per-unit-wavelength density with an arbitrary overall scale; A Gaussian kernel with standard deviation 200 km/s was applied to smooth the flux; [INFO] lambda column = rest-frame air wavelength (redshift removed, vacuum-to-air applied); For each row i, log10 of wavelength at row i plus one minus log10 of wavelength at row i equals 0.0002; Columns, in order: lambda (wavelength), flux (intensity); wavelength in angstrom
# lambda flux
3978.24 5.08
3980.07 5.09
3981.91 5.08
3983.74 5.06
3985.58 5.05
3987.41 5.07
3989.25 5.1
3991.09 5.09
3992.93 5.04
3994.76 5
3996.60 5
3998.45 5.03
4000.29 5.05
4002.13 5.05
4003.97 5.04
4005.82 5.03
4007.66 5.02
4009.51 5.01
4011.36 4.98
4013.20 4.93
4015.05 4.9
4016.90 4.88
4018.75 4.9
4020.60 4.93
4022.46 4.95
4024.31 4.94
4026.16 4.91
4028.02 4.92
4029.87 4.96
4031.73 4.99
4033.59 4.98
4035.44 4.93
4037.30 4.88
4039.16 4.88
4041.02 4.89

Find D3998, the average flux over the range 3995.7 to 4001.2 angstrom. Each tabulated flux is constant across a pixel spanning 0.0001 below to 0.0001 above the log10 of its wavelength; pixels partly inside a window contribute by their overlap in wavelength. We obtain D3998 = 5.02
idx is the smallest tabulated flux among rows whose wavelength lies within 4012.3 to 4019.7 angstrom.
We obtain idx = 4.88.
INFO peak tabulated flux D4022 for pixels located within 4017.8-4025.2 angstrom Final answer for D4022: 4.95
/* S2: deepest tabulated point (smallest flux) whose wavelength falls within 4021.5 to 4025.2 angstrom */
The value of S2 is 4.94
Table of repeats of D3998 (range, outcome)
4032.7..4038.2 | 4.94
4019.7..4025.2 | 4.94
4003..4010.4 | 5.02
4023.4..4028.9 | 4.92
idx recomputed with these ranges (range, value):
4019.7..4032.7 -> 4.91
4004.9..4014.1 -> 4.93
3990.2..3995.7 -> 5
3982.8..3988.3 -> 5.05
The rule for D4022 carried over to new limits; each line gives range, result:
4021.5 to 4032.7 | 4.99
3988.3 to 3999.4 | 5.1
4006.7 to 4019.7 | 5.02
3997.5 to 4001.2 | 5.05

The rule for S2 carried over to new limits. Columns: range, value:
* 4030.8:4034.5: 4.98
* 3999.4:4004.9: 5.04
